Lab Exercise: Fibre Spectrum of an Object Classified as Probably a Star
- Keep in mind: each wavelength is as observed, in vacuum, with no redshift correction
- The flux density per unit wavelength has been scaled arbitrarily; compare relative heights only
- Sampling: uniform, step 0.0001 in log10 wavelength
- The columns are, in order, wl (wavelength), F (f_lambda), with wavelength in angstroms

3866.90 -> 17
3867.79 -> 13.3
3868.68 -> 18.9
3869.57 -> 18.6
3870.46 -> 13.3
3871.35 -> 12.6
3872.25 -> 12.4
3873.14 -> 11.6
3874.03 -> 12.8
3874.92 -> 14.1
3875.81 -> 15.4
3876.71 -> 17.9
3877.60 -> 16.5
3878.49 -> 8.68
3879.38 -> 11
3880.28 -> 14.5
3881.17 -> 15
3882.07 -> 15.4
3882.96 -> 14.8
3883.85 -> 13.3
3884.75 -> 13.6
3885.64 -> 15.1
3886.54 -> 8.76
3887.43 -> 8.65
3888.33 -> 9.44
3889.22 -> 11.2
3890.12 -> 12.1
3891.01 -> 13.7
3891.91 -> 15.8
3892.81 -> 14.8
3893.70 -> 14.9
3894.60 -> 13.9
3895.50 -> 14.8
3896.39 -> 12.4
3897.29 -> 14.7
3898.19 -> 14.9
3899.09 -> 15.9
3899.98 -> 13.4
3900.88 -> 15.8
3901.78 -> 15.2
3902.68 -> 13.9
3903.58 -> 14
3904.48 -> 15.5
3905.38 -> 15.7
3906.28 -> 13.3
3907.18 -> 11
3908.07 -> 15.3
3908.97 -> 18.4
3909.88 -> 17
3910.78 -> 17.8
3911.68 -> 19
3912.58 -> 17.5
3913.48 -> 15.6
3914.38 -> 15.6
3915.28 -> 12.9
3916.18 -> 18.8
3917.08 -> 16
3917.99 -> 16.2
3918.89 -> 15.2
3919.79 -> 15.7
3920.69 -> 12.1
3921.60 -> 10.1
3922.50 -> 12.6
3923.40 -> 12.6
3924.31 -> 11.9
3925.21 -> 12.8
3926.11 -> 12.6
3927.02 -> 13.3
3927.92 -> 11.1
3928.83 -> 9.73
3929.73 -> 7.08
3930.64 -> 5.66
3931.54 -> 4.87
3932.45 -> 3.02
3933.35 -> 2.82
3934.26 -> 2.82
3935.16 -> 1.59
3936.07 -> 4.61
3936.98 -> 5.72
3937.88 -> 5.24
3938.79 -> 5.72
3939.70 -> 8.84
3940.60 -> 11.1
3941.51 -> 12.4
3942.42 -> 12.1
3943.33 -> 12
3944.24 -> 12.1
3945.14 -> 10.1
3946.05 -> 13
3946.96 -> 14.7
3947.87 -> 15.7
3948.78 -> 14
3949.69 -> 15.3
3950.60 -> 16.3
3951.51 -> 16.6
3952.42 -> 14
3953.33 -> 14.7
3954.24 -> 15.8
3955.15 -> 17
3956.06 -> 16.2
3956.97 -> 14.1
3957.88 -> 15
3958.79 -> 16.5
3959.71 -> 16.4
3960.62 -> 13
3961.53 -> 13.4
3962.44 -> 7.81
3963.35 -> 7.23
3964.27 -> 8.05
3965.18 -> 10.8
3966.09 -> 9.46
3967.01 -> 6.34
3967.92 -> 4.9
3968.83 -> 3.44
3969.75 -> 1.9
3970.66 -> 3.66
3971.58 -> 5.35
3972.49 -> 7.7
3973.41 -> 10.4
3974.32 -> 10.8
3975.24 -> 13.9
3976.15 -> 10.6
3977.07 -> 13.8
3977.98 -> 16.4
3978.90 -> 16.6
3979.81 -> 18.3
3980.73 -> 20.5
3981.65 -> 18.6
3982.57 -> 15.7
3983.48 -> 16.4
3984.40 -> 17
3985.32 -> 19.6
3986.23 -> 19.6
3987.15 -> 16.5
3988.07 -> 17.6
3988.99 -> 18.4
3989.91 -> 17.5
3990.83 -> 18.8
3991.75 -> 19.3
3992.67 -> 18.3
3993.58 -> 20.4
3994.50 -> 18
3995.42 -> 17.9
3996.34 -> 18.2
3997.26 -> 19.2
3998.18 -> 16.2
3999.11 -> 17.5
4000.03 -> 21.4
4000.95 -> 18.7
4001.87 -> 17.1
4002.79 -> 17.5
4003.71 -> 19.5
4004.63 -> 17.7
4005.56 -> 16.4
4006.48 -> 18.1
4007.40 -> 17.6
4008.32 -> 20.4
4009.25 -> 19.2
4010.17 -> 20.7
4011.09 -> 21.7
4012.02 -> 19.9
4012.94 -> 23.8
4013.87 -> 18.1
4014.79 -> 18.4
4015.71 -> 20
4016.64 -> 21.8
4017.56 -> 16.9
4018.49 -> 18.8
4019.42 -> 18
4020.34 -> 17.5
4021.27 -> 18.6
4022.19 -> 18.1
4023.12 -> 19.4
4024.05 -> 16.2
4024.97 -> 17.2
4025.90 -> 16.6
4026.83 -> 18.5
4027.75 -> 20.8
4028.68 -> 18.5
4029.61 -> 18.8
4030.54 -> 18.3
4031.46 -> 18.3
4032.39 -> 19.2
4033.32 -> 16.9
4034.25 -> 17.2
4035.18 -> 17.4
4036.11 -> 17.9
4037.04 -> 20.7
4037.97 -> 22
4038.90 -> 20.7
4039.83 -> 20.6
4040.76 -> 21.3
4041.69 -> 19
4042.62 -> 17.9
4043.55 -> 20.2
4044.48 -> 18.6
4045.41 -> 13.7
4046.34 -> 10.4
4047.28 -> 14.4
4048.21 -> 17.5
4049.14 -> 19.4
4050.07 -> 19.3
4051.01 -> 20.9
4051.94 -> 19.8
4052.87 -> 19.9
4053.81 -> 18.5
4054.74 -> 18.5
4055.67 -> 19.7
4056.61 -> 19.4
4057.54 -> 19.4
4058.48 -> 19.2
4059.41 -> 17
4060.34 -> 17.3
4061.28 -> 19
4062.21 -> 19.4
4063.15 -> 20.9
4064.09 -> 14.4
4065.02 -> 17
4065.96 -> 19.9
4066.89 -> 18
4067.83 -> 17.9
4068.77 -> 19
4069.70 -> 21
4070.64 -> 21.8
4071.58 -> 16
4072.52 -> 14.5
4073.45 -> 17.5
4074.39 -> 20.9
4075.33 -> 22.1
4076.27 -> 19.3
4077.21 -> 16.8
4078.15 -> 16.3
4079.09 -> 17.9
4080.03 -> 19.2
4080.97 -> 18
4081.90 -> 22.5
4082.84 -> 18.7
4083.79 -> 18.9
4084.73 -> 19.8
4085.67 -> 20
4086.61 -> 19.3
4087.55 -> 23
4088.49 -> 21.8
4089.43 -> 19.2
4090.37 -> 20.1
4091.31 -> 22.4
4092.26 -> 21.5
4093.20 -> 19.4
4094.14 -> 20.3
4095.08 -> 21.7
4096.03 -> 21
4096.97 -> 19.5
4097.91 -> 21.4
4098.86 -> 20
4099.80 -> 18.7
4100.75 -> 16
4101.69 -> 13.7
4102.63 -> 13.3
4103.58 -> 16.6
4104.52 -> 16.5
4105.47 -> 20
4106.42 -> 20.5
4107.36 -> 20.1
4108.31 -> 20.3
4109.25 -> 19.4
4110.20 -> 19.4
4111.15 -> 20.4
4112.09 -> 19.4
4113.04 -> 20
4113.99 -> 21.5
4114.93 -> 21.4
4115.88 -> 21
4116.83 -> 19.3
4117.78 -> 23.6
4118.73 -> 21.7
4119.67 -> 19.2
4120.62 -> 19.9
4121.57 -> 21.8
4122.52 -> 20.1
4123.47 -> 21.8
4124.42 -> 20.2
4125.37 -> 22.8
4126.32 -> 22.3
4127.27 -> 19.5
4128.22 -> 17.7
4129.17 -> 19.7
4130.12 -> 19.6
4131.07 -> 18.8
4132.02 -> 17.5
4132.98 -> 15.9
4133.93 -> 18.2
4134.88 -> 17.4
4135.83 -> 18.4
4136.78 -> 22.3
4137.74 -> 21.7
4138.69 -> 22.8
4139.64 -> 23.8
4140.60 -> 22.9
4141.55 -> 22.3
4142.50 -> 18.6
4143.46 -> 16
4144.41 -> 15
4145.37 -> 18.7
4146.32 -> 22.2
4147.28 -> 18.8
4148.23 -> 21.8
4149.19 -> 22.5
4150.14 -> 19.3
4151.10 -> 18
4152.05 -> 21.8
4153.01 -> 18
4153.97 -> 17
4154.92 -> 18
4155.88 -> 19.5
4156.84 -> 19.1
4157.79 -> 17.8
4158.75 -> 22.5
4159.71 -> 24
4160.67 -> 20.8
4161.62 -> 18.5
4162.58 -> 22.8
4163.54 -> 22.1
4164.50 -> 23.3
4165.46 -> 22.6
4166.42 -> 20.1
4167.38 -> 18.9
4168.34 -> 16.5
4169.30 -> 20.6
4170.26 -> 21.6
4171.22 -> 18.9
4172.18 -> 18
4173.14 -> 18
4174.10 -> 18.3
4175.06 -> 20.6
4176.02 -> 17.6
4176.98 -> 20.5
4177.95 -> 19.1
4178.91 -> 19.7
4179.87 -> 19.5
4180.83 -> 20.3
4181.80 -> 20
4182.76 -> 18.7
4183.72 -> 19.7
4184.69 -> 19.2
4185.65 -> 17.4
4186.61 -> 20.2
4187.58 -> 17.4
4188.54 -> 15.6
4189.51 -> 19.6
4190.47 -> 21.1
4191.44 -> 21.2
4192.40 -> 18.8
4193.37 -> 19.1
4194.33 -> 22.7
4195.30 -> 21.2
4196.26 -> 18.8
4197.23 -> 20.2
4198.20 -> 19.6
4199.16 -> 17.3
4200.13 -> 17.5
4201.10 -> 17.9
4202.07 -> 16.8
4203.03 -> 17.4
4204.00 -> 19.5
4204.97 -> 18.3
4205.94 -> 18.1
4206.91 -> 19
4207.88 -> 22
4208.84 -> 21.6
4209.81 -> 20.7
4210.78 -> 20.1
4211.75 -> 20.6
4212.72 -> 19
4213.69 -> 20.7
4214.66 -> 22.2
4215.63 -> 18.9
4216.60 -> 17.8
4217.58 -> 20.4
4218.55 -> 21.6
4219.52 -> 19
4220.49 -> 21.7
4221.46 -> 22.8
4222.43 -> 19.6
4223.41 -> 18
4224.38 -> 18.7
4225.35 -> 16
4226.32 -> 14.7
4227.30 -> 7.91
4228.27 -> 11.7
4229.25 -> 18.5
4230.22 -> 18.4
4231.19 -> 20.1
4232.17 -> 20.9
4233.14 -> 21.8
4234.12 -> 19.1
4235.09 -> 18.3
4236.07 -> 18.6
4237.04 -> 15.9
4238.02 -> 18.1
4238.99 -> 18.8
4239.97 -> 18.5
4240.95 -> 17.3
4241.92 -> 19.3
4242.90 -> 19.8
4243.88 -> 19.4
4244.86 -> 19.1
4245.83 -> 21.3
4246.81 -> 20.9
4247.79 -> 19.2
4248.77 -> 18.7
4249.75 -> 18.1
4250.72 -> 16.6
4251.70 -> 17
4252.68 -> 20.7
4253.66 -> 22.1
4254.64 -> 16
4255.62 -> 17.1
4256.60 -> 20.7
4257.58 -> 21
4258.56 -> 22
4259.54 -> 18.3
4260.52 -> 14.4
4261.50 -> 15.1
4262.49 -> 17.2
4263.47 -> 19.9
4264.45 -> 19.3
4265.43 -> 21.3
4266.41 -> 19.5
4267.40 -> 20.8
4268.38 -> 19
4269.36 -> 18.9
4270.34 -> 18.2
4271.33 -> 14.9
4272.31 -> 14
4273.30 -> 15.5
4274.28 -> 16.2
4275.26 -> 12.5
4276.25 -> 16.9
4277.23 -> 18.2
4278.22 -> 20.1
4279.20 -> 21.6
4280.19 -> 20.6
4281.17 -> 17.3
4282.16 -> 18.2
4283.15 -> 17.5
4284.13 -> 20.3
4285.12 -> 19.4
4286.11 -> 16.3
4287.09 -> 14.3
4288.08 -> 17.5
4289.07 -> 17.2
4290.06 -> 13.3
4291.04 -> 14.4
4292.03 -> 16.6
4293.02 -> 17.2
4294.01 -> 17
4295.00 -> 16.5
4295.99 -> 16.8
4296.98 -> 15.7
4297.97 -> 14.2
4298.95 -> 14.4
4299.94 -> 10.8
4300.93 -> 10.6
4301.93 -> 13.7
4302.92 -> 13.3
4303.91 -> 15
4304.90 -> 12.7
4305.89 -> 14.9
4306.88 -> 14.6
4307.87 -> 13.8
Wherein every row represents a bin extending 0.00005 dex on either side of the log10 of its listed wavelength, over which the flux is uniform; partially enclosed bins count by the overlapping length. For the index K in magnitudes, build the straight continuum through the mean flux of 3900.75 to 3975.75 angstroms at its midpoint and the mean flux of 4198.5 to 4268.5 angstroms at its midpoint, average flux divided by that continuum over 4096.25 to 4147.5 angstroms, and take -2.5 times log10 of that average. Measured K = -0.213 mag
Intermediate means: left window 11.7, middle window 19.6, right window 18.8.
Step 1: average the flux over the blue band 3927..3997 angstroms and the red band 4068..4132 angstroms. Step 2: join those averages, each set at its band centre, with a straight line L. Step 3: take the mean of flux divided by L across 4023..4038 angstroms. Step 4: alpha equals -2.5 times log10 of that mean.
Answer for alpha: -0.15 mag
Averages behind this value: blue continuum 12.4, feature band 18.3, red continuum 19.6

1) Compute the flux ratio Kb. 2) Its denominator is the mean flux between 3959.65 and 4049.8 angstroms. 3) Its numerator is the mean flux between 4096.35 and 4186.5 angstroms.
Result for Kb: 1.19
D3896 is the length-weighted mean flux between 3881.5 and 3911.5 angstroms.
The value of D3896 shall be 14.1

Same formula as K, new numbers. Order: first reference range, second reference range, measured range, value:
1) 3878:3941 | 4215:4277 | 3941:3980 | 0.11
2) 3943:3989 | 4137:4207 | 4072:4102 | -0.15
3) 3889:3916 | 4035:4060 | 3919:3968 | 0.41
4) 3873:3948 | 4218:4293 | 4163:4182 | -0.18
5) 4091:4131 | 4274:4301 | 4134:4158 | -0.03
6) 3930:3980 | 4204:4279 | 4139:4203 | -0.18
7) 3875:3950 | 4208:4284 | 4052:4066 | -0.22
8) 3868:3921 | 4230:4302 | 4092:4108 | -0.16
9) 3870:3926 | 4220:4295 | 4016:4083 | -0.18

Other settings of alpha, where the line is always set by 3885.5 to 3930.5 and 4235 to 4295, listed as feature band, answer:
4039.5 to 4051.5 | -0.16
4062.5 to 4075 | -0.17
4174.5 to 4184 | -0.15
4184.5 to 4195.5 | -0.13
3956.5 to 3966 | 0.19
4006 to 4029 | -0.25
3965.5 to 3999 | 0.03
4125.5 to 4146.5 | -0.19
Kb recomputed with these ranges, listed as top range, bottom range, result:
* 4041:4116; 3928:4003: 1.48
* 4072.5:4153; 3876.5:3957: 1.54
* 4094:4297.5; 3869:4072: 1.25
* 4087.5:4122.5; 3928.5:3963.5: 1.82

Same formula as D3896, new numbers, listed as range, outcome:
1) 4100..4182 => 19.7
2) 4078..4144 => 19.8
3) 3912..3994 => 12.5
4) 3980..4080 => 18.5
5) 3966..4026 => 16.4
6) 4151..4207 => 19.4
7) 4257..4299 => 17.5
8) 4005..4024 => 19.1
